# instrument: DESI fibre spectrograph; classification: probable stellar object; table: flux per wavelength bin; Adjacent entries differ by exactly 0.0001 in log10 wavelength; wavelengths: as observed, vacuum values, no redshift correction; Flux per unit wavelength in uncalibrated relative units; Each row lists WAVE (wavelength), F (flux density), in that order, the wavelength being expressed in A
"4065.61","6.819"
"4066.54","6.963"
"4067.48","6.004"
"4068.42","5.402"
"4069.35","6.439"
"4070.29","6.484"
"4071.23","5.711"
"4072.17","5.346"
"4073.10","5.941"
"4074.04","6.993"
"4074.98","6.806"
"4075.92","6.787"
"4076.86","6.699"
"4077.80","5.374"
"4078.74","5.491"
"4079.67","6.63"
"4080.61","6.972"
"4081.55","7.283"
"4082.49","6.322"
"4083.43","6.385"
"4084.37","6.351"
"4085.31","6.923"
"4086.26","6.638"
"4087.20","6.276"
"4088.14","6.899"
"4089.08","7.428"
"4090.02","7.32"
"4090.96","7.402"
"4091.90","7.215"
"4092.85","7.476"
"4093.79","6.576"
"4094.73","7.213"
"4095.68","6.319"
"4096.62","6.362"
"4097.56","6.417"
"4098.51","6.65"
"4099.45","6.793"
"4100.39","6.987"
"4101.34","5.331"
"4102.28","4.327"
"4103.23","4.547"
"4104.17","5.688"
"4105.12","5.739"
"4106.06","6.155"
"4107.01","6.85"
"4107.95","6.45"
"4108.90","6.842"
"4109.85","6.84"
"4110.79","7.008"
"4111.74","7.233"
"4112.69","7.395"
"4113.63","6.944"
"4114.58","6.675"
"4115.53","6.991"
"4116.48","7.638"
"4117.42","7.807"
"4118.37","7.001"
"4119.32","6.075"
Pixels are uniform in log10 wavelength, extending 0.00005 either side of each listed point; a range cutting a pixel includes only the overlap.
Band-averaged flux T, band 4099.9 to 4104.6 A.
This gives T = 5.38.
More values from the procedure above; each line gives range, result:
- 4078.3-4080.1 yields 6.09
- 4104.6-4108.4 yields 6.29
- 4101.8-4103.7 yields 4.45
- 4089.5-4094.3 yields 7.21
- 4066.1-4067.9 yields 6.48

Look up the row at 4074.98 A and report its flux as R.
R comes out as 6.806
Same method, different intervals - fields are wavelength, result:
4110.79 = 7.008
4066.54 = 6.963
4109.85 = 6.84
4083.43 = 6.385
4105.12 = 5.739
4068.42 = 5.402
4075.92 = 6.787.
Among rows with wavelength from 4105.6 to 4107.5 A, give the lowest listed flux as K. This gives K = 6.155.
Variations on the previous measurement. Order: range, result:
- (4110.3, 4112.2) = 7.008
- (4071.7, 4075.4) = 5.346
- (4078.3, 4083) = 5.491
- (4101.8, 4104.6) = 4.327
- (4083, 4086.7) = 6.351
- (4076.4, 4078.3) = 5.374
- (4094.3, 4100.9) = 6.319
